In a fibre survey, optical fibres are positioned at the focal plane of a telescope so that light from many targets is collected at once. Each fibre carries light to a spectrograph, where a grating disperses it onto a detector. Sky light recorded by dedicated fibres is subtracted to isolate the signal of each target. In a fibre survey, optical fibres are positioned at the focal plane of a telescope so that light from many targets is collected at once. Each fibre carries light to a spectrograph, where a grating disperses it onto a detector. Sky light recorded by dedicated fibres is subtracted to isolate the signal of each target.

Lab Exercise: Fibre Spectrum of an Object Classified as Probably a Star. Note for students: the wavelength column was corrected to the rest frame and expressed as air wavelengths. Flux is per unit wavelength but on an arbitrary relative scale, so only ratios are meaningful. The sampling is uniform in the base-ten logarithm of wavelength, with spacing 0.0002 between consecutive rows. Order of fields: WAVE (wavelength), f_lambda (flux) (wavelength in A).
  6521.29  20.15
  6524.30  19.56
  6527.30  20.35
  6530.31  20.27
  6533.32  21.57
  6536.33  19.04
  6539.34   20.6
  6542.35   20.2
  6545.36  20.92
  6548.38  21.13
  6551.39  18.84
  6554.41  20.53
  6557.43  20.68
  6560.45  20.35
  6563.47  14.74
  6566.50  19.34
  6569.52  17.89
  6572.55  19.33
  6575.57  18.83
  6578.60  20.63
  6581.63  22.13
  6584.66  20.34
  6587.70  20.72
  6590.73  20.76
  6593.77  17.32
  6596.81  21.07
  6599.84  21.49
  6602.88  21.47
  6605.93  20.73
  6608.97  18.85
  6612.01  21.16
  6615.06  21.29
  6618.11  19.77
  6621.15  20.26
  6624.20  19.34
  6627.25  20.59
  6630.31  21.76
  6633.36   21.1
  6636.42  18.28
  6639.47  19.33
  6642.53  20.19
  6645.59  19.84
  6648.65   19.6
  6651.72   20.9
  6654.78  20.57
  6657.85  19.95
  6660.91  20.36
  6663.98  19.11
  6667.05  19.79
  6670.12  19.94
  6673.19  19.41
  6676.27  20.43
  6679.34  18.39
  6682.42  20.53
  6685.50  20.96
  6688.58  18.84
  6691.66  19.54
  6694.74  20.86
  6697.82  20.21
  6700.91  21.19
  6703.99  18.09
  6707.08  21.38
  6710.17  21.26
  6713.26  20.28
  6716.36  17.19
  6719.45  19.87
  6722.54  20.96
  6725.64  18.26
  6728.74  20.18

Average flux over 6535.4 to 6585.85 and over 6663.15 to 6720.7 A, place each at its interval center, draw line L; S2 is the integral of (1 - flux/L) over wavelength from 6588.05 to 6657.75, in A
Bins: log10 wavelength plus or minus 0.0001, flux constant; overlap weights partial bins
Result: -1.6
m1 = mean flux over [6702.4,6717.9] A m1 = 19.6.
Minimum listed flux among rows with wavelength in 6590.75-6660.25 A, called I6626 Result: 17.32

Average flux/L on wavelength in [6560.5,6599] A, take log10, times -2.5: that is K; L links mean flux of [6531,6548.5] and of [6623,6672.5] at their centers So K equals 0.05 mag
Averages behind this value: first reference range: 20.5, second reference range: 20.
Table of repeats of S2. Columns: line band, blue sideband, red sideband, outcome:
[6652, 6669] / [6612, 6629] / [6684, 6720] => 0.1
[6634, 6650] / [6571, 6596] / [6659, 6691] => 0.3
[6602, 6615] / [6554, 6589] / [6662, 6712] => -0.6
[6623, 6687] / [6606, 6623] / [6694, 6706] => 0.6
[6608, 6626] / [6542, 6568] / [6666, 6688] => -0.4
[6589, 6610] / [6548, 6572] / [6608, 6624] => -0.4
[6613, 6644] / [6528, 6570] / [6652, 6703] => -0.4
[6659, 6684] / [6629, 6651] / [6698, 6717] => 0.4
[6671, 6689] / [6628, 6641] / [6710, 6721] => -0.1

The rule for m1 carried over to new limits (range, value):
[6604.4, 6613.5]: 20.2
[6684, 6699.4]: 20.1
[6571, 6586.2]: 20.2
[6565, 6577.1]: 18.9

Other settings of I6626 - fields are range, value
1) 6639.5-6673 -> 19.11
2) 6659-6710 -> 18.09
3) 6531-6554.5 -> 18.84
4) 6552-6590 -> 14.74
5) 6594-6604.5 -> 21.07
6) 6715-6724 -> 17.19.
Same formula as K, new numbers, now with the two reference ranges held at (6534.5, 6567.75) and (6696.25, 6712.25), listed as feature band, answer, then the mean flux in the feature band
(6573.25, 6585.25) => -0.03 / 20.4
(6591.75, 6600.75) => 0.00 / 19.9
